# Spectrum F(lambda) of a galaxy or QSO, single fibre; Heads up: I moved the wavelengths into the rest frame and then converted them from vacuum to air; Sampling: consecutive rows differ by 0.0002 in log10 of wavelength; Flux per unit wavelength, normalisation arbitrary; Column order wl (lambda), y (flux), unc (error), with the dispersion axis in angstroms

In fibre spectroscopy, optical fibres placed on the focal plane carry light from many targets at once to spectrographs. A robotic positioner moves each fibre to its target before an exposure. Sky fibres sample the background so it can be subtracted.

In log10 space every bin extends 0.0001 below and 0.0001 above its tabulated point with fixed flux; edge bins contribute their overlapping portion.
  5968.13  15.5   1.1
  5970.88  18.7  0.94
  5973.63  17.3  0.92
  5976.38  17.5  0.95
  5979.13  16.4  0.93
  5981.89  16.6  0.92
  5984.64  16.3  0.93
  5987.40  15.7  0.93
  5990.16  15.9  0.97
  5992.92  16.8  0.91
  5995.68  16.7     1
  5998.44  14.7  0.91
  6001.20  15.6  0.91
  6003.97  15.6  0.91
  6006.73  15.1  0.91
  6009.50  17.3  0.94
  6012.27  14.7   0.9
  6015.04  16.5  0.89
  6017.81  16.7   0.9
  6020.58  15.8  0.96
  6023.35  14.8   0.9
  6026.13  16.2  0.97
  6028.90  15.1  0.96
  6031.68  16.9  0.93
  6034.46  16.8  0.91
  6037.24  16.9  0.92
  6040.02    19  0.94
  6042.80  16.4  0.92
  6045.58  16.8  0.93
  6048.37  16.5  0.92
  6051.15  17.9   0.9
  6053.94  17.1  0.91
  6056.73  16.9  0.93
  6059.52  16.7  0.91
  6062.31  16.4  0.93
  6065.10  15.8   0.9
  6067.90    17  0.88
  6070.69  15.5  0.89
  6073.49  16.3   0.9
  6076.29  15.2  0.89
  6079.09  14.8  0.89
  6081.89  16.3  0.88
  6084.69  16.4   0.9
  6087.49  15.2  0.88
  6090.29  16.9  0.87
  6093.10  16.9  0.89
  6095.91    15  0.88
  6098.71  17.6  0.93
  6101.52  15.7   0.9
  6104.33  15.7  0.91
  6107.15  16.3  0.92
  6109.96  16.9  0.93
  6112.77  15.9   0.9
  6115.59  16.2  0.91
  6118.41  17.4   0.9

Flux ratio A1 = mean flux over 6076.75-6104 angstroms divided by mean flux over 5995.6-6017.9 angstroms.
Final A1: 1.0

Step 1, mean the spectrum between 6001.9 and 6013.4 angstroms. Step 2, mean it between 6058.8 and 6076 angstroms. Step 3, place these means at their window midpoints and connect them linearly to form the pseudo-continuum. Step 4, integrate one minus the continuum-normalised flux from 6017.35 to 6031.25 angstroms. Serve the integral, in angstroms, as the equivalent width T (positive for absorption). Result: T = 0.1 angstroms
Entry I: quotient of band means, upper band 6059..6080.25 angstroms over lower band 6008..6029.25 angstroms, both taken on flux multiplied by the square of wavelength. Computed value 1.02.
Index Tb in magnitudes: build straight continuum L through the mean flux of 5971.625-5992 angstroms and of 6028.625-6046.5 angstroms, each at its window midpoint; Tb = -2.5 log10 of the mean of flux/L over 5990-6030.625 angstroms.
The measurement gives 0.06 mag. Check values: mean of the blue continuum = 16.6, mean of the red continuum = 17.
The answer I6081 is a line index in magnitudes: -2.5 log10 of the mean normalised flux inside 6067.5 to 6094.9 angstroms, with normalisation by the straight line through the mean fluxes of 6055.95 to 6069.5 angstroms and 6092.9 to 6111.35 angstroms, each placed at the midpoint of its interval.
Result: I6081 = 0.03 mag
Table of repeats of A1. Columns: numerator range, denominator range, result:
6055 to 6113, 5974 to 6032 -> 1.01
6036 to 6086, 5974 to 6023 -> 1.03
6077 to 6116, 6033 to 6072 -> 0.96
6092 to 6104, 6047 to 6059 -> 0.95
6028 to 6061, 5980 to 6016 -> 1.06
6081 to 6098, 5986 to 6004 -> 1.02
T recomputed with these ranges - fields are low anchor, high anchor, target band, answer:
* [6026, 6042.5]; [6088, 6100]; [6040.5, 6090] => 0.9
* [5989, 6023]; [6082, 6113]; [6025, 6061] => -1.8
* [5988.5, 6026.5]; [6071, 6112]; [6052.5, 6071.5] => -0.6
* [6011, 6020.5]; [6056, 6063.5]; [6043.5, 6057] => -0.4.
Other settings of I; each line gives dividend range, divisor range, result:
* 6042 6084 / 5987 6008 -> 1.06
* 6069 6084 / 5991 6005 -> 1.01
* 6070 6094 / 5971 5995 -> 0.99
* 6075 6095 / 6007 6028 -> 1.02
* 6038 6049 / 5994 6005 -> 1.11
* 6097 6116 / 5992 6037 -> 1.05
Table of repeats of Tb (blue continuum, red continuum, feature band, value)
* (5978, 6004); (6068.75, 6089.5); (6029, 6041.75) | -0.08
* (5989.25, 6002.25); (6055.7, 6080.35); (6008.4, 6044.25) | -0.03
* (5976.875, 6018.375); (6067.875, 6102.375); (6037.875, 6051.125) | -0.08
